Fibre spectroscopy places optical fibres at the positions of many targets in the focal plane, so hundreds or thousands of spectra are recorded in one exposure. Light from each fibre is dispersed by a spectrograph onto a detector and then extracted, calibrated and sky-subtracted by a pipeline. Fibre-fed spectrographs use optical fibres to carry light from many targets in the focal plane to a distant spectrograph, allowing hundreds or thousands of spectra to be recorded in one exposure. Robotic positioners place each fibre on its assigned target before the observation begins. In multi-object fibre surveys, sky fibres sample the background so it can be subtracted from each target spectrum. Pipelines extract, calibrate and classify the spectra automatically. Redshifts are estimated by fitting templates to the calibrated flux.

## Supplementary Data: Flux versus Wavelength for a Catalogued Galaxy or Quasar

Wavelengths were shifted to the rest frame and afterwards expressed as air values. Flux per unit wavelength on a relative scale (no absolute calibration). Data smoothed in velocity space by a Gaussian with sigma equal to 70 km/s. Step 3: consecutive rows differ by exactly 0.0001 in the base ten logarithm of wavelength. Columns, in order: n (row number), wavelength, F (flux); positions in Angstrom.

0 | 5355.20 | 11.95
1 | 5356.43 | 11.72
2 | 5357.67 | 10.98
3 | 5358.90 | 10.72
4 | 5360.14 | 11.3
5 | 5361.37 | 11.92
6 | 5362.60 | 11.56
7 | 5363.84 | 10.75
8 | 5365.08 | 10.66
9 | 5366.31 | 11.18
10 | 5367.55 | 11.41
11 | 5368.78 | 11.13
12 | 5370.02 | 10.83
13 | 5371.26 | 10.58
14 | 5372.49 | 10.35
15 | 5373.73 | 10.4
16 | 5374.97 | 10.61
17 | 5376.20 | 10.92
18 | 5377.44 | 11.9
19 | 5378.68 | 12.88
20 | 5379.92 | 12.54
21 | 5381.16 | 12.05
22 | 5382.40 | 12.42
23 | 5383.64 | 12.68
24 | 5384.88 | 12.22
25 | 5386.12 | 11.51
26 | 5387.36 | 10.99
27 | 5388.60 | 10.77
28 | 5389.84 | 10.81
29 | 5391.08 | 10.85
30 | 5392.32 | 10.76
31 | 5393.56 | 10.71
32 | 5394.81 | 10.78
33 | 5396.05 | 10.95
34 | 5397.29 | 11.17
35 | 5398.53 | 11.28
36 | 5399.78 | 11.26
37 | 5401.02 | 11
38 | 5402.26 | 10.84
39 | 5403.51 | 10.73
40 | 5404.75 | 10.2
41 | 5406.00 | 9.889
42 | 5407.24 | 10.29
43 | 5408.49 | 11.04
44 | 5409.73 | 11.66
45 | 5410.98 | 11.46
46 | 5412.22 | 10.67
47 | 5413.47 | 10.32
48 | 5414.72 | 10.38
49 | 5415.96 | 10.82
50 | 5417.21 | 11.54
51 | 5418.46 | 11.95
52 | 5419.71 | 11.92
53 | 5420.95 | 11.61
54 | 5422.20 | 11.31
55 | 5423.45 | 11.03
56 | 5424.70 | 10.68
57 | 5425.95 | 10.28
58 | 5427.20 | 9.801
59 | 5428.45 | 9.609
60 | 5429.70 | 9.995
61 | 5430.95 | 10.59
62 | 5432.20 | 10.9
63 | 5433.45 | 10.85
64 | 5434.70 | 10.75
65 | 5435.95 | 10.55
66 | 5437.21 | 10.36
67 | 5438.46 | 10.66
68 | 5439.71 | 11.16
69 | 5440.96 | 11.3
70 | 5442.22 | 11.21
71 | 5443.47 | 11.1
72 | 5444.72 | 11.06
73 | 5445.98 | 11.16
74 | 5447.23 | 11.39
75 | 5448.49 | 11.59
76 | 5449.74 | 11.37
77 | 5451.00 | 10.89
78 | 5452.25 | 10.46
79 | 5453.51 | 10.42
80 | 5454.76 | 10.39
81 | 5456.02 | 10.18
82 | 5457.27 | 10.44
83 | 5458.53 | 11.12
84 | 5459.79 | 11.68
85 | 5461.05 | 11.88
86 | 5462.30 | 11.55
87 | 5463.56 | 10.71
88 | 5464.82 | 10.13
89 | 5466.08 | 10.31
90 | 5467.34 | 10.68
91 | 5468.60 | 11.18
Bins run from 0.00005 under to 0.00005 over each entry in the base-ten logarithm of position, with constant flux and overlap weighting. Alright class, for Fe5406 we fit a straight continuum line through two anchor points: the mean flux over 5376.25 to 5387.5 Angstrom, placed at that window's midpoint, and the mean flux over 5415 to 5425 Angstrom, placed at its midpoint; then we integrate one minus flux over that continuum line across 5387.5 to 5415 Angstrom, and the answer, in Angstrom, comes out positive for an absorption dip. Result 2.1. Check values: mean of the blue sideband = 12.1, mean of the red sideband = 11.3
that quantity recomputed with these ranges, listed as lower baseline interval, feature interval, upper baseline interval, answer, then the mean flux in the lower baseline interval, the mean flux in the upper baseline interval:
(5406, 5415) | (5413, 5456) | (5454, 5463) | 0.2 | 10.8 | 11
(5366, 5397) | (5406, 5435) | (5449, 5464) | 0.7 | 11.3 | 10.9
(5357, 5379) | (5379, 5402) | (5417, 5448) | -0.7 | 11.1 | 10.9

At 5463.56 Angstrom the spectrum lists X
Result 10.71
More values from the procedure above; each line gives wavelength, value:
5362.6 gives 11.56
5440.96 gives 11.3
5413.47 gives 10.32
